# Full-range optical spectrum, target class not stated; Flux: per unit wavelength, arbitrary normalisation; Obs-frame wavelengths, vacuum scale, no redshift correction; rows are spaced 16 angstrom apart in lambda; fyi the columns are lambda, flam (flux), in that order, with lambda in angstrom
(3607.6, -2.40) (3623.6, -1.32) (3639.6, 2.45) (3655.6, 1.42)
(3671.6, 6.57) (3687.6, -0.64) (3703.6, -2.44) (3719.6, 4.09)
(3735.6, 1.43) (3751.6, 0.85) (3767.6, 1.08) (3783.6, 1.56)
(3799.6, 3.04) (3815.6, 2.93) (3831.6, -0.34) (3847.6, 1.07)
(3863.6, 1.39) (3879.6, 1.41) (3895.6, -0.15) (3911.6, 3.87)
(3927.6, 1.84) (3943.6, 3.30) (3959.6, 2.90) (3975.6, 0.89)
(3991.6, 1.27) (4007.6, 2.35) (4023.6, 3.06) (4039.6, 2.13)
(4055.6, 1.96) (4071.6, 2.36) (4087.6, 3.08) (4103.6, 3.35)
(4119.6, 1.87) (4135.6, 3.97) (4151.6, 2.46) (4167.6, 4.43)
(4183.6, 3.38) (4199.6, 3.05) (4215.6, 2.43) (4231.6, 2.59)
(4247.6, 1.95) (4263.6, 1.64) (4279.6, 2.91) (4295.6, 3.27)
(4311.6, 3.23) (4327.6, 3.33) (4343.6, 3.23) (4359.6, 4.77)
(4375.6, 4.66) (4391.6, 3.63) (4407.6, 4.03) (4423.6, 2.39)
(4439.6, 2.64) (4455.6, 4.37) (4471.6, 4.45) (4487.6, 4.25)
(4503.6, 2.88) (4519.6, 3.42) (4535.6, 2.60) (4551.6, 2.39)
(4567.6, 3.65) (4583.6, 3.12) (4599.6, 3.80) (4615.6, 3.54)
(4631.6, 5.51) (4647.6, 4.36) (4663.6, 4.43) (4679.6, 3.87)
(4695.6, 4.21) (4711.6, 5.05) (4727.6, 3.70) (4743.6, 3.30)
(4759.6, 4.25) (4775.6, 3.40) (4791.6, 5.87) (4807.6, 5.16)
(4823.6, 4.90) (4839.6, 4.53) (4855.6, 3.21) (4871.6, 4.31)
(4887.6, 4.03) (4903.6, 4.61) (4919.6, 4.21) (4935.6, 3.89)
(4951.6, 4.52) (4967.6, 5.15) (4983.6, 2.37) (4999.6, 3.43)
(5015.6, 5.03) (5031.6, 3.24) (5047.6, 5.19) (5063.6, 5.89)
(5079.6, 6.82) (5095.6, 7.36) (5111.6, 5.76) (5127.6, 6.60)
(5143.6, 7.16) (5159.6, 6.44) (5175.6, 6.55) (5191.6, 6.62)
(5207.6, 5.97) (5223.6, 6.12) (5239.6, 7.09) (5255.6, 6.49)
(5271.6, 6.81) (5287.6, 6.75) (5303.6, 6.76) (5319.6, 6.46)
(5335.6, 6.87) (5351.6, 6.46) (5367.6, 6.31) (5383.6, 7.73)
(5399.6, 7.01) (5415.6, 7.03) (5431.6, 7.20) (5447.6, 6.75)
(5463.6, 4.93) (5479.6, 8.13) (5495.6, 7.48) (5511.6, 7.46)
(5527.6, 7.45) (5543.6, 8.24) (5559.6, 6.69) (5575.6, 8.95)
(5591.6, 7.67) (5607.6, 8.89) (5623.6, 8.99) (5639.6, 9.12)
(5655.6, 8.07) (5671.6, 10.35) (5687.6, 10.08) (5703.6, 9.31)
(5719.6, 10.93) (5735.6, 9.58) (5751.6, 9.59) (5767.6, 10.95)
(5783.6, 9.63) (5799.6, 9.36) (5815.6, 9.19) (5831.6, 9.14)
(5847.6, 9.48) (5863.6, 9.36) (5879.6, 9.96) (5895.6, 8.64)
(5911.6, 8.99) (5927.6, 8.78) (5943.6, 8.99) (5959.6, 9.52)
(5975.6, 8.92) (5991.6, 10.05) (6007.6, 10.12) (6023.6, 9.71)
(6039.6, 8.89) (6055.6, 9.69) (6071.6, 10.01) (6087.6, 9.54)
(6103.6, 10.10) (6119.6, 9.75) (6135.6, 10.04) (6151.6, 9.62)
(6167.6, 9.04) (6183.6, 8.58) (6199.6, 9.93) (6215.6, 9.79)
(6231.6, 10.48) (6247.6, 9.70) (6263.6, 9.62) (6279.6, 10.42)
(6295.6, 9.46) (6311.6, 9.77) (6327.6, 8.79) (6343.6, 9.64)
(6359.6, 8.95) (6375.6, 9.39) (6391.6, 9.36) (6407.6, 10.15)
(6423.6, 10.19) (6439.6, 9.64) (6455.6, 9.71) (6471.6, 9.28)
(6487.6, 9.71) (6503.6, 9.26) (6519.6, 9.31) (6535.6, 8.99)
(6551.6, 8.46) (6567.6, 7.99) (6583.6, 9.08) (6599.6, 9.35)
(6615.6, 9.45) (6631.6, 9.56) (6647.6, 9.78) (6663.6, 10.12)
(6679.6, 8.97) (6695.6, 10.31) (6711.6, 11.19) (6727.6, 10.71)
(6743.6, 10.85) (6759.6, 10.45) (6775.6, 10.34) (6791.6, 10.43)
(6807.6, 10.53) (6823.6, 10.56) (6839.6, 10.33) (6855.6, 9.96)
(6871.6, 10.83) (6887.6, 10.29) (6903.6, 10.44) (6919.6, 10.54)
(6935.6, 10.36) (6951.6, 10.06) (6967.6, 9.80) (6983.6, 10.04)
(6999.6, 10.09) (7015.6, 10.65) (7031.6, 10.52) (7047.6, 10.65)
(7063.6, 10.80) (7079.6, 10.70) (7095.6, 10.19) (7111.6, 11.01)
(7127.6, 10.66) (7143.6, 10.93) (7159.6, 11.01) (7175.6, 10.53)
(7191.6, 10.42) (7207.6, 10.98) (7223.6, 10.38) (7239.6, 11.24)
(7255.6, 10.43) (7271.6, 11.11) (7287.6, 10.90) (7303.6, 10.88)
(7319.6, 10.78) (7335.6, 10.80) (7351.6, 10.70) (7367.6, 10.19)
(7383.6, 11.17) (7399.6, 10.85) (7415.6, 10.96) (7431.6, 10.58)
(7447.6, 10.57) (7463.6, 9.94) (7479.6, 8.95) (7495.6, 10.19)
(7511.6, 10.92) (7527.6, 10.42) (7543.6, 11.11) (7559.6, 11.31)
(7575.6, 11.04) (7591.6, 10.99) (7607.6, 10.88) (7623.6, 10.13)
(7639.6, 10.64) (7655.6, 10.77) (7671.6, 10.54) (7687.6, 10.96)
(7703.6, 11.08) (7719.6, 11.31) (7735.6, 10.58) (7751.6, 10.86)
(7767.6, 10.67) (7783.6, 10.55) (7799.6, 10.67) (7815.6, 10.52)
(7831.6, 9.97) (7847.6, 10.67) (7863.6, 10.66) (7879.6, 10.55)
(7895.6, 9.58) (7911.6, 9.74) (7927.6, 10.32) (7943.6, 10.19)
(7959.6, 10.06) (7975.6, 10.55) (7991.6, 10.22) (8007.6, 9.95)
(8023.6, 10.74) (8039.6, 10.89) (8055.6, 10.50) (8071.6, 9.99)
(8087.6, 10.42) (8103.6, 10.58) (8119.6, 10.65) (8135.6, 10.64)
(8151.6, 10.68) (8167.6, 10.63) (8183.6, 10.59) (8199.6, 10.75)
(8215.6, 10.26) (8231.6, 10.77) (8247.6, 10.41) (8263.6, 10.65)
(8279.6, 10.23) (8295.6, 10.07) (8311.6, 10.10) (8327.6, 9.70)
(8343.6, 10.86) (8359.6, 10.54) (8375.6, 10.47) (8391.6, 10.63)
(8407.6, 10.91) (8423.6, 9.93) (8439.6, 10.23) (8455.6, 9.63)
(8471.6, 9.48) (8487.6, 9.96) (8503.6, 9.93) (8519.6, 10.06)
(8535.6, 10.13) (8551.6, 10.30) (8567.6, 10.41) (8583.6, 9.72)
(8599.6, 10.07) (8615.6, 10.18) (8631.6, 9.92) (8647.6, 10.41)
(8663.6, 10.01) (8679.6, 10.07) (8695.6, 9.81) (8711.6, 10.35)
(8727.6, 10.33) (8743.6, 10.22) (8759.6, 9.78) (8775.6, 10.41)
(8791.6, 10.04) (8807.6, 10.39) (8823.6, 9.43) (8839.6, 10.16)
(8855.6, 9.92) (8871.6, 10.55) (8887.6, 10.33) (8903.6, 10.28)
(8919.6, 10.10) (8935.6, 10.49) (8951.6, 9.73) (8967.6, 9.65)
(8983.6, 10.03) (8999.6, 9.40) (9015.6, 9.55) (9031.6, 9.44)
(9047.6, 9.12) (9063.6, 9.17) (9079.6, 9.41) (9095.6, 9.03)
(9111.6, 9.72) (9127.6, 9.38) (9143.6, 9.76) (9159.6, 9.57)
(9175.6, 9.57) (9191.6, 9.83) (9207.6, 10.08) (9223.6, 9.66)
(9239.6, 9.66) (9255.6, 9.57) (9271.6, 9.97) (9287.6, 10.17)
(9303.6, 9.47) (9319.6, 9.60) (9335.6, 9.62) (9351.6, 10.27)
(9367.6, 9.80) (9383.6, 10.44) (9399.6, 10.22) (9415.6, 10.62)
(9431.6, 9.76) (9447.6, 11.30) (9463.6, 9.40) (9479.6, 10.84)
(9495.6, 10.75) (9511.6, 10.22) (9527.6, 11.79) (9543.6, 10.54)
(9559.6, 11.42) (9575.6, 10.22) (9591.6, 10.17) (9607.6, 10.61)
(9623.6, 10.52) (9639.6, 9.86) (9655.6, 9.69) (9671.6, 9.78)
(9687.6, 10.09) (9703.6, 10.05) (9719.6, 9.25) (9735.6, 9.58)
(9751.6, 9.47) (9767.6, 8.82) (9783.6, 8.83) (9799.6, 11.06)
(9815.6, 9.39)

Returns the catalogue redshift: 0.27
